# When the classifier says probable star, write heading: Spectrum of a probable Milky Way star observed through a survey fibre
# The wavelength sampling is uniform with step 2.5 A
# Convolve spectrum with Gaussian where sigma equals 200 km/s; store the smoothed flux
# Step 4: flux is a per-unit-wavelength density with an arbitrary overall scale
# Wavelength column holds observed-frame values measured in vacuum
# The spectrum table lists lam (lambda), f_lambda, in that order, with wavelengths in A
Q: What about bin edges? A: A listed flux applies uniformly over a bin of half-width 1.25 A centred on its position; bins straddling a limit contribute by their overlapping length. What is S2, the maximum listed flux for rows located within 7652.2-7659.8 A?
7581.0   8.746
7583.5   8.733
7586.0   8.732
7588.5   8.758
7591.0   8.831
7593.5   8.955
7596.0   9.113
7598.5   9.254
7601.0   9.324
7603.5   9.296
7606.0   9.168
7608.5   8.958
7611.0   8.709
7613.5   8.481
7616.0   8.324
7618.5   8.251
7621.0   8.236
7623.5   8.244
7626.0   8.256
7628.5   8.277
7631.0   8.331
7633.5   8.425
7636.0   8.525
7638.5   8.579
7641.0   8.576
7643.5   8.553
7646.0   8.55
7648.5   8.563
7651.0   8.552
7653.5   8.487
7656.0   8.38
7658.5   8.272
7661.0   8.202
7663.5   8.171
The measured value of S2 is 8.487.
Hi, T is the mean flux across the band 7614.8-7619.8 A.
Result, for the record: 8.29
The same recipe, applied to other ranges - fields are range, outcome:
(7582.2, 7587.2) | 8.73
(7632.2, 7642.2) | 8.53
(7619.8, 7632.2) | 8.27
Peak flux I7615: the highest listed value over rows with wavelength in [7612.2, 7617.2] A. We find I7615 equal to 8.481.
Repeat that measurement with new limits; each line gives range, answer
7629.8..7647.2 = 8.579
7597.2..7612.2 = 9.324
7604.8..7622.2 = 9.168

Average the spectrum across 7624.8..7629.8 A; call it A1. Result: 8.27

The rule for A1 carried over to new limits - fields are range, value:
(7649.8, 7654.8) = 8.52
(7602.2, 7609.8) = 9.14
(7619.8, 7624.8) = 8.24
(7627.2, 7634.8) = 8.34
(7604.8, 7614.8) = 8.82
